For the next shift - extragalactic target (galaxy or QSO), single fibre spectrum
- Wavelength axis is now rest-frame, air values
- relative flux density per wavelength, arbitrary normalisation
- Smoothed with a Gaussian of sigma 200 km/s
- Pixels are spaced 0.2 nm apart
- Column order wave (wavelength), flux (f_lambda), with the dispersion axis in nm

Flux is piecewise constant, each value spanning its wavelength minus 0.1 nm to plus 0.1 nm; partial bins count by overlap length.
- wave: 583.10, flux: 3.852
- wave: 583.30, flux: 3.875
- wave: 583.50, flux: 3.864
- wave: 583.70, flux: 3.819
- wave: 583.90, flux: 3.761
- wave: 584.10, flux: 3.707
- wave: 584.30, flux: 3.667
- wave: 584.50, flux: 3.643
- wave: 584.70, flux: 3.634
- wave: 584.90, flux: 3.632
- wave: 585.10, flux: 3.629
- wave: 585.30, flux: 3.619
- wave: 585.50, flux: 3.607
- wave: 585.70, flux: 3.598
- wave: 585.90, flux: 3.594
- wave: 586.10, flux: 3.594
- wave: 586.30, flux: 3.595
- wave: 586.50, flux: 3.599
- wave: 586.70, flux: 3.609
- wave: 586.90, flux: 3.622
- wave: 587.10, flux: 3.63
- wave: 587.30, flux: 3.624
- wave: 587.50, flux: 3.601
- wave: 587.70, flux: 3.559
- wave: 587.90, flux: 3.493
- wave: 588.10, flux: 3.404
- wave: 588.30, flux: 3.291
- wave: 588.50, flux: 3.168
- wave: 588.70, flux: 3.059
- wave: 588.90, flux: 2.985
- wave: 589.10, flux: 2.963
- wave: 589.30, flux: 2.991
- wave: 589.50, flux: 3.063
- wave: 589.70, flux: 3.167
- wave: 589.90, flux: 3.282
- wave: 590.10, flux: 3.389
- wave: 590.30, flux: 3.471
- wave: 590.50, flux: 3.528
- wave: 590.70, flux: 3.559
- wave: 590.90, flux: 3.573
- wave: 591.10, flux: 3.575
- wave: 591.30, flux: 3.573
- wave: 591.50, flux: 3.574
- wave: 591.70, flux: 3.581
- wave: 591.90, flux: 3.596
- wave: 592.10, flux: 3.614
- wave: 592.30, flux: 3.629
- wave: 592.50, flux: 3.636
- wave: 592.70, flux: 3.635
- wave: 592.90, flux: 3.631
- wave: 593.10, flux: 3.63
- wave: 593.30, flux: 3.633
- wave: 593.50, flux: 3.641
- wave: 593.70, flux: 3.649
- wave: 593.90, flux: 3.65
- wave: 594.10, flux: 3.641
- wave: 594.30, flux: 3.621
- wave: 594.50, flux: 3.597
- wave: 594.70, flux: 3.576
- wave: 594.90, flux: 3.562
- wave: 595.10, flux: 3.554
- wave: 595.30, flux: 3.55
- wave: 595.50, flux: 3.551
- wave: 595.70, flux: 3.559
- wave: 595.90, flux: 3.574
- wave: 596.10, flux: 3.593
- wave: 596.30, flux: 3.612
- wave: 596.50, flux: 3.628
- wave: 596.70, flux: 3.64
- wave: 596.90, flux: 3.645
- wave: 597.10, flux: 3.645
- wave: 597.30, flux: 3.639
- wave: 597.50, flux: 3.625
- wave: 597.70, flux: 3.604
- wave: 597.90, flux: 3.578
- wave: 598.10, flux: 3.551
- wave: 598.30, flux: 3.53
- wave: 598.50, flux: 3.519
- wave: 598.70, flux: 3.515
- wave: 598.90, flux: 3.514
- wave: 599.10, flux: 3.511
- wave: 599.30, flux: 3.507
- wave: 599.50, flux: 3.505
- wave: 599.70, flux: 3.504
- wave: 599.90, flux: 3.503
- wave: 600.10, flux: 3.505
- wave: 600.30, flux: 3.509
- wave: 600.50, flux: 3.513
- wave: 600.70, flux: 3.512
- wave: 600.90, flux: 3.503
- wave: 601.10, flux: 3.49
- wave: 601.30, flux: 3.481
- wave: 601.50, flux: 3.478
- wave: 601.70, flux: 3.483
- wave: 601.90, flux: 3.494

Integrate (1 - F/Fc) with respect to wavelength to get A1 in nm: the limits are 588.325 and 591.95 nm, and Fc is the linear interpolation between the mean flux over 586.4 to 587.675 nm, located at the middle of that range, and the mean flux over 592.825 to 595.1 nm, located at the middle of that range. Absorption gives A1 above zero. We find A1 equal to 0.28 nm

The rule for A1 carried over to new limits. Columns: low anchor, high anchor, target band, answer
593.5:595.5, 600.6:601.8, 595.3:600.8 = -0.026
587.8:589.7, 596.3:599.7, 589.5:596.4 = -0.439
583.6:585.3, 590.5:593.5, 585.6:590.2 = 0.328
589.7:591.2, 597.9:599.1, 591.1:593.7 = -0.102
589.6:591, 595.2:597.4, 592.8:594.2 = -0.048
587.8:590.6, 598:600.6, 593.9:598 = -0.216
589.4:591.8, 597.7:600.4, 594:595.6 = -0.045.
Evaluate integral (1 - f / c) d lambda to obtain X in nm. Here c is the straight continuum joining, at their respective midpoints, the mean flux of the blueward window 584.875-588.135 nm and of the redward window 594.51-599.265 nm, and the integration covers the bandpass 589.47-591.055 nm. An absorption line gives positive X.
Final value 0.08 nm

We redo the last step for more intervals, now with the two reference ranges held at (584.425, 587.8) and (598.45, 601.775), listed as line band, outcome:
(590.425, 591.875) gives 0.001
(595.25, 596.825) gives -0.025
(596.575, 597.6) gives -0.033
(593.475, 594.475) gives -0.024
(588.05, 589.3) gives 0.163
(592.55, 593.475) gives -0.020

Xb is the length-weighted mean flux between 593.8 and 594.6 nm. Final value 3.63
